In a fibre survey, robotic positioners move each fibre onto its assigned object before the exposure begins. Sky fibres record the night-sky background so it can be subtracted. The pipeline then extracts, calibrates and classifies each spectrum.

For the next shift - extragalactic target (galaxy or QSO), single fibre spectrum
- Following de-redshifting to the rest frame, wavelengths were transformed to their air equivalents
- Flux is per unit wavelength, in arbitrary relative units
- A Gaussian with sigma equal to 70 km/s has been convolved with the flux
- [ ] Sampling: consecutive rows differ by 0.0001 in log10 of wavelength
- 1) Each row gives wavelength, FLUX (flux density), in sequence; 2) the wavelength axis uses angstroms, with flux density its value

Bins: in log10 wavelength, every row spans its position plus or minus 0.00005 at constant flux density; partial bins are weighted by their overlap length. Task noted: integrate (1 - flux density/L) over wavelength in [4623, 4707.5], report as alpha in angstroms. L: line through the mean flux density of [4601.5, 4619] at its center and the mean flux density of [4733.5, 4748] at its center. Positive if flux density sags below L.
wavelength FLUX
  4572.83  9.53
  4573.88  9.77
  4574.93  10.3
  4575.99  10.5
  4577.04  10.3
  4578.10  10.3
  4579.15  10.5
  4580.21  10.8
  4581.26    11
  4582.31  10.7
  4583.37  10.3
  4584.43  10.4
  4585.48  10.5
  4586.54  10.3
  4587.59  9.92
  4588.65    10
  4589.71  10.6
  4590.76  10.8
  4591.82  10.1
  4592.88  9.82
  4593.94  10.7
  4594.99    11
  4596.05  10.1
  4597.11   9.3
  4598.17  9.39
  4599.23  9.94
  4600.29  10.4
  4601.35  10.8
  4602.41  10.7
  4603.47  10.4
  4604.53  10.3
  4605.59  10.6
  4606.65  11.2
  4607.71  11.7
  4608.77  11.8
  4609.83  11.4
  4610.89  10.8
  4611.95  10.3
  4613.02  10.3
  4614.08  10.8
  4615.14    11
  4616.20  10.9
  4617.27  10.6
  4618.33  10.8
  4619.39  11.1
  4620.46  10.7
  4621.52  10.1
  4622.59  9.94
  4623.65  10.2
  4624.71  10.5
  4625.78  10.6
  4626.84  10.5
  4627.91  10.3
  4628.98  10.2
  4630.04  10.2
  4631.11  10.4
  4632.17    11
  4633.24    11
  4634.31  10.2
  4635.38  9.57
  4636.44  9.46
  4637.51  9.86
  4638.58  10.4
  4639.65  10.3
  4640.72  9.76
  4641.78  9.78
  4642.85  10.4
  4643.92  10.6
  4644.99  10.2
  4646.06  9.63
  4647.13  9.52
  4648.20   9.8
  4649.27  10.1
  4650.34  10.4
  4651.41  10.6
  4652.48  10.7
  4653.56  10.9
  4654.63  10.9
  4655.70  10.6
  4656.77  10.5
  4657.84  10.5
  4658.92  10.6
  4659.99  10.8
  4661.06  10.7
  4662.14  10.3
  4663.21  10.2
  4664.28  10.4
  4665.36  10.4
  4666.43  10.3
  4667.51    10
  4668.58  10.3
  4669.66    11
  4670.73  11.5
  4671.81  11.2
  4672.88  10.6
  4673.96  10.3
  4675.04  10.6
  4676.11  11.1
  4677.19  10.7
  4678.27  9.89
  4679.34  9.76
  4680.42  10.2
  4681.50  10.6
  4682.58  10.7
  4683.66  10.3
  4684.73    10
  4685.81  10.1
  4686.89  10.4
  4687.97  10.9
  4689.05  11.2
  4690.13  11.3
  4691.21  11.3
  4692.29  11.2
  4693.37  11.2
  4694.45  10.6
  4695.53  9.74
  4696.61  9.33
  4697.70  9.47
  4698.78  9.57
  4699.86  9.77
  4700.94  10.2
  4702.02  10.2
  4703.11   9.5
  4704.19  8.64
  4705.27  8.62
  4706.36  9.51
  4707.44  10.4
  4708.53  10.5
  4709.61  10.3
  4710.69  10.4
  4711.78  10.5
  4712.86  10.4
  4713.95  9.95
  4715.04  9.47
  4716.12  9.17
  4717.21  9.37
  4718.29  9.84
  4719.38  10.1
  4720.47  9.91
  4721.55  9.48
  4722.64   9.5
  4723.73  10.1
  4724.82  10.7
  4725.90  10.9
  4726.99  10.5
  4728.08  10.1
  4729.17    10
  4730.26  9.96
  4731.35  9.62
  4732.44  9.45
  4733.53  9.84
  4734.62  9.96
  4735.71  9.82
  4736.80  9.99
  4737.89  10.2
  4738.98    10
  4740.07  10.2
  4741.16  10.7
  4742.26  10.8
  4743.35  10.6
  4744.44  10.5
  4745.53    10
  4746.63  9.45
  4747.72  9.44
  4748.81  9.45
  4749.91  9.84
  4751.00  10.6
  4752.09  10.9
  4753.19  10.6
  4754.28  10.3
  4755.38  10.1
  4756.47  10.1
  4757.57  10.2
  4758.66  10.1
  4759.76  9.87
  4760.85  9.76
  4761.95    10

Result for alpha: 1.9 angstroms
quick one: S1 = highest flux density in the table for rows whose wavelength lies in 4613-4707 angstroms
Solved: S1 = 11.5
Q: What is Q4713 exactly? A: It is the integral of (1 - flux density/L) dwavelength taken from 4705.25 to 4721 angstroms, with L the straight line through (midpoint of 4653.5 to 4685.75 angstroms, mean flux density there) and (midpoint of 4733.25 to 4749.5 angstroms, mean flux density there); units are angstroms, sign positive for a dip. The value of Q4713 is 0.5 angstroms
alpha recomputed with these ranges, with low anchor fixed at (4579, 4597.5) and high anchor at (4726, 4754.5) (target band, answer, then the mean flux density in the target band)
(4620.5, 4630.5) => 0.0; 10.3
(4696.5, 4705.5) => 0.6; 9.51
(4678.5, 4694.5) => -0.7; 10.6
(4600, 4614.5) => -0.7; 10.8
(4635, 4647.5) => 0.4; 9.97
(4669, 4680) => -0.5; 10.7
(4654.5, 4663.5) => -0.3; 10.6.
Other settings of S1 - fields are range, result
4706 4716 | 10.5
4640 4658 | 10.9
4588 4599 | 11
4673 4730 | 11.3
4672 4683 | 11.1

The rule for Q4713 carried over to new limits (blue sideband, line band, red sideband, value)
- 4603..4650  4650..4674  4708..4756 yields -0.7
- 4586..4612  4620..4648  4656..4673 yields 0.9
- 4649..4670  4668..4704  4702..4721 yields -1.0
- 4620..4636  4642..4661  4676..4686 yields -0.1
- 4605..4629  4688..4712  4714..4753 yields 0.1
